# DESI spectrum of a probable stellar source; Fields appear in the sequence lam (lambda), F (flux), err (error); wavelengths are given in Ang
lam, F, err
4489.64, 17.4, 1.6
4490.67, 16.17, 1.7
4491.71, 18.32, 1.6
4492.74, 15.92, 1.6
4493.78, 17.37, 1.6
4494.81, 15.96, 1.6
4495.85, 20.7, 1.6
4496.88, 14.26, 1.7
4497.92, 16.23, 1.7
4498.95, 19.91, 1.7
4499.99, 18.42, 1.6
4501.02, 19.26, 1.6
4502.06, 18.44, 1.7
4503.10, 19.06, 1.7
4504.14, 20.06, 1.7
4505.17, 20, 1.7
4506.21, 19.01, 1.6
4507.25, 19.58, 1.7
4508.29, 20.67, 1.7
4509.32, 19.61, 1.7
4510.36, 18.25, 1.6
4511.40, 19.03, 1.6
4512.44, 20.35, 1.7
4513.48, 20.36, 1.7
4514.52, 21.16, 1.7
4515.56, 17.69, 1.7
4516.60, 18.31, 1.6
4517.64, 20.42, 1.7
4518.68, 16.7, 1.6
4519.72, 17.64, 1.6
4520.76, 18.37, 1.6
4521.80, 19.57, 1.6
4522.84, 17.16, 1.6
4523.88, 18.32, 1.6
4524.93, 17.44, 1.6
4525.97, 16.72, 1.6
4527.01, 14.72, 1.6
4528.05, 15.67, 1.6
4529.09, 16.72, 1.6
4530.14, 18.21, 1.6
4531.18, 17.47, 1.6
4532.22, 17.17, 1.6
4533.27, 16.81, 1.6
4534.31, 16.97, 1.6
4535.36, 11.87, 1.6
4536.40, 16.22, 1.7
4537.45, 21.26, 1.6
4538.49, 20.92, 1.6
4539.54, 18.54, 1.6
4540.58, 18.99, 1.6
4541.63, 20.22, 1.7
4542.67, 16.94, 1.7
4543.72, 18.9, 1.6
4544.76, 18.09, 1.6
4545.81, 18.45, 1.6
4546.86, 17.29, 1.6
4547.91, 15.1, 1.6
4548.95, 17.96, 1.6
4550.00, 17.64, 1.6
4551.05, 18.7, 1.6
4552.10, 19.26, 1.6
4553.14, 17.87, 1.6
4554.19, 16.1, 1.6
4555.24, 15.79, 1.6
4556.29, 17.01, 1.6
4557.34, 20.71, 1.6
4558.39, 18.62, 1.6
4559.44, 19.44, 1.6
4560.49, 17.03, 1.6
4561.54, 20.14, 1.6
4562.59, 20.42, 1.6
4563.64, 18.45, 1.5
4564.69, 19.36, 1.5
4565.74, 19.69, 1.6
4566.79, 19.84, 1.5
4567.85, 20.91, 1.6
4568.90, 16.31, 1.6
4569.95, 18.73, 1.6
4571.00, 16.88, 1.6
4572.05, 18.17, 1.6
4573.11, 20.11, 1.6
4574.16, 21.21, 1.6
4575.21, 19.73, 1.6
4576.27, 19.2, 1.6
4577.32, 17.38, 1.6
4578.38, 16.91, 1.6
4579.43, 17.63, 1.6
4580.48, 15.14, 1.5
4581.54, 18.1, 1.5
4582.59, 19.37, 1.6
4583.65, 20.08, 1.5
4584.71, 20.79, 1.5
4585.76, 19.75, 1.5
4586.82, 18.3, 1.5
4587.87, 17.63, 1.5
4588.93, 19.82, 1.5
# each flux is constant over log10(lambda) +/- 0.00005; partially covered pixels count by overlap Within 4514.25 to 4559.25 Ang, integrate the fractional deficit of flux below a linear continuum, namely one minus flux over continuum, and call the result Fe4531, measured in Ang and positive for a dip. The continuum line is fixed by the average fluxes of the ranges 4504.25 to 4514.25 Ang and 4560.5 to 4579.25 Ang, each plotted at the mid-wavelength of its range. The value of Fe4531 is 3.6 Ang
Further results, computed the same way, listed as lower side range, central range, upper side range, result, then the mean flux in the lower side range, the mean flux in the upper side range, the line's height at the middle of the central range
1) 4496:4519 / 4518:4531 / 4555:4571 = 1.1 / 19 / 18.8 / 18.9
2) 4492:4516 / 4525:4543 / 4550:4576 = 1.3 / 18.8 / 18.8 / 18.8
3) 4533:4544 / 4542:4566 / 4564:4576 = 0.5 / 18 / 19.2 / 18.6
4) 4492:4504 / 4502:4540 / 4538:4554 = -0.5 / 17.9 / 18.3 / 18.1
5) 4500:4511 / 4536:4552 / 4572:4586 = 0.6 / 19.3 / 18.8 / 19.1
